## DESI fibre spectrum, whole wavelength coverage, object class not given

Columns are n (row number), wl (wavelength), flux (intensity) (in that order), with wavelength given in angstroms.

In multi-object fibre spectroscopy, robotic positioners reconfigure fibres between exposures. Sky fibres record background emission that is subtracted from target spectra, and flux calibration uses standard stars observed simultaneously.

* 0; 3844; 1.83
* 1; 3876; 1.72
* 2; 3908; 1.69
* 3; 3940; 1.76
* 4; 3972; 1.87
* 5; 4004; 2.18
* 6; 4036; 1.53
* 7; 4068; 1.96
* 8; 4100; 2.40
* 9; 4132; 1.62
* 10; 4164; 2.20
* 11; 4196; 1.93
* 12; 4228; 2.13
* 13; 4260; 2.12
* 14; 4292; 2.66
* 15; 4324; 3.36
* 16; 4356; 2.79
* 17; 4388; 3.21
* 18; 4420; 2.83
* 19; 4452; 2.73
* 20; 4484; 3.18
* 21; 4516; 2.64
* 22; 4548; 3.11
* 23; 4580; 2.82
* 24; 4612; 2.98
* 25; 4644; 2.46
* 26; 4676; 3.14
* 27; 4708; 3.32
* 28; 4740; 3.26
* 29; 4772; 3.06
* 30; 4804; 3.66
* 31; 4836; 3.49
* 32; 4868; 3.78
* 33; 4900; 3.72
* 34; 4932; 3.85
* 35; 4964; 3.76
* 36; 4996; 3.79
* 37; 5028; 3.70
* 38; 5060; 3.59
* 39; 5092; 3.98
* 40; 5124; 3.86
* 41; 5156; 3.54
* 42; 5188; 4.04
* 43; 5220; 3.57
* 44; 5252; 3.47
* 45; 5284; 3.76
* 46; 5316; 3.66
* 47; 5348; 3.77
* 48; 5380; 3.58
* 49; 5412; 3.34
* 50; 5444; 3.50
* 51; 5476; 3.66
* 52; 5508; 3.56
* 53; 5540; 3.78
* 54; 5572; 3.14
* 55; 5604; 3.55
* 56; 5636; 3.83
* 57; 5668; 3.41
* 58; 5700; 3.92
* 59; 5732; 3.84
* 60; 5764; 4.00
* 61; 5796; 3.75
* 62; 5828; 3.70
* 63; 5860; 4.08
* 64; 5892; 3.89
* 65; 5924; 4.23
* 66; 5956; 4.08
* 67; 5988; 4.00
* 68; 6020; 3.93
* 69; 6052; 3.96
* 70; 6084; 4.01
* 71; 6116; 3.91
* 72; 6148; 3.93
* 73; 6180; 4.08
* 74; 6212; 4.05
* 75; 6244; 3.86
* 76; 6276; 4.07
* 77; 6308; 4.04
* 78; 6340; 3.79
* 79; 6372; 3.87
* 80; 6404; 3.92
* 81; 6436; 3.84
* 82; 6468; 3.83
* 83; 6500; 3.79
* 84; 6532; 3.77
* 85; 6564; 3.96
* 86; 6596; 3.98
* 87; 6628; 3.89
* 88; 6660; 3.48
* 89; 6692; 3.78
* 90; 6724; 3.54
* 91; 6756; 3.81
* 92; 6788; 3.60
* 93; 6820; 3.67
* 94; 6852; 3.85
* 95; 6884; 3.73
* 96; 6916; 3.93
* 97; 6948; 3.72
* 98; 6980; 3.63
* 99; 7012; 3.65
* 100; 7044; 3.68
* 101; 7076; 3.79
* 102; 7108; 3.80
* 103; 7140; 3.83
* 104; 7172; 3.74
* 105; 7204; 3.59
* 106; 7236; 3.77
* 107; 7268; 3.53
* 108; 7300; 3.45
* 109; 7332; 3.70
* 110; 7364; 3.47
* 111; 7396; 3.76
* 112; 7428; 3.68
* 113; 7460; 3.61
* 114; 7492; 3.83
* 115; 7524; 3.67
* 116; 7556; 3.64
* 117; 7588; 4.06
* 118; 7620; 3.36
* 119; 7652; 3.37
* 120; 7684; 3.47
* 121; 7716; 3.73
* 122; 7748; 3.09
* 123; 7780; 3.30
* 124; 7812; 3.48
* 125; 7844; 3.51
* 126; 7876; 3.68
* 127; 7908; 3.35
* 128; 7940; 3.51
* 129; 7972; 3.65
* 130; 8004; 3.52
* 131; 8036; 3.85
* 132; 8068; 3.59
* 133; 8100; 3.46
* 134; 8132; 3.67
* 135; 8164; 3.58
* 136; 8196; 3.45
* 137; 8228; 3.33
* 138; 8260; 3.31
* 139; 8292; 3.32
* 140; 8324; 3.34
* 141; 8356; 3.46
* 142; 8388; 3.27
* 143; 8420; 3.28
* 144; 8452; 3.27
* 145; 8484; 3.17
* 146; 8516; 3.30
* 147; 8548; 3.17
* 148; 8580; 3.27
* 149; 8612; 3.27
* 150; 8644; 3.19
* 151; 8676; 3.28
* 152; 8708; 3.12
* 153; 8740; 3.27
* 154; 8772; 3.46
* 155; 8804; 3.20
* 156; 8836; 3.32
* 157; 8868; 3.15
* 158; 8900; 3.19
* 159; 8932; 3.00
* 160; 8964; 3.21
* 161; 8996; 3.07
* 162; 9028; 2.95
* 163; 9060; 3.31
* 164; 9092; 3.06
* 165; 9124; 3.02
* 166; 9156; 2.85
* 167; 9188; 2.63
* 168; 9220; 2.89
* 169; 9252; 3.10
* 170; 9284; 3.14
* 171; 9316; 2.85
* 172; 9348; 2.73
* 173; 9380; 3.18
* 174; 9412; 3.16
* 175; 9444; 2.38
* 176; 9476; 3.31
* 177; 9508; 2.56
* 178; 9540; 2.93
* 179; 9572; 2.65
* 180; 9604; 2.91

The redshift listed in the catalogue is 0.077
